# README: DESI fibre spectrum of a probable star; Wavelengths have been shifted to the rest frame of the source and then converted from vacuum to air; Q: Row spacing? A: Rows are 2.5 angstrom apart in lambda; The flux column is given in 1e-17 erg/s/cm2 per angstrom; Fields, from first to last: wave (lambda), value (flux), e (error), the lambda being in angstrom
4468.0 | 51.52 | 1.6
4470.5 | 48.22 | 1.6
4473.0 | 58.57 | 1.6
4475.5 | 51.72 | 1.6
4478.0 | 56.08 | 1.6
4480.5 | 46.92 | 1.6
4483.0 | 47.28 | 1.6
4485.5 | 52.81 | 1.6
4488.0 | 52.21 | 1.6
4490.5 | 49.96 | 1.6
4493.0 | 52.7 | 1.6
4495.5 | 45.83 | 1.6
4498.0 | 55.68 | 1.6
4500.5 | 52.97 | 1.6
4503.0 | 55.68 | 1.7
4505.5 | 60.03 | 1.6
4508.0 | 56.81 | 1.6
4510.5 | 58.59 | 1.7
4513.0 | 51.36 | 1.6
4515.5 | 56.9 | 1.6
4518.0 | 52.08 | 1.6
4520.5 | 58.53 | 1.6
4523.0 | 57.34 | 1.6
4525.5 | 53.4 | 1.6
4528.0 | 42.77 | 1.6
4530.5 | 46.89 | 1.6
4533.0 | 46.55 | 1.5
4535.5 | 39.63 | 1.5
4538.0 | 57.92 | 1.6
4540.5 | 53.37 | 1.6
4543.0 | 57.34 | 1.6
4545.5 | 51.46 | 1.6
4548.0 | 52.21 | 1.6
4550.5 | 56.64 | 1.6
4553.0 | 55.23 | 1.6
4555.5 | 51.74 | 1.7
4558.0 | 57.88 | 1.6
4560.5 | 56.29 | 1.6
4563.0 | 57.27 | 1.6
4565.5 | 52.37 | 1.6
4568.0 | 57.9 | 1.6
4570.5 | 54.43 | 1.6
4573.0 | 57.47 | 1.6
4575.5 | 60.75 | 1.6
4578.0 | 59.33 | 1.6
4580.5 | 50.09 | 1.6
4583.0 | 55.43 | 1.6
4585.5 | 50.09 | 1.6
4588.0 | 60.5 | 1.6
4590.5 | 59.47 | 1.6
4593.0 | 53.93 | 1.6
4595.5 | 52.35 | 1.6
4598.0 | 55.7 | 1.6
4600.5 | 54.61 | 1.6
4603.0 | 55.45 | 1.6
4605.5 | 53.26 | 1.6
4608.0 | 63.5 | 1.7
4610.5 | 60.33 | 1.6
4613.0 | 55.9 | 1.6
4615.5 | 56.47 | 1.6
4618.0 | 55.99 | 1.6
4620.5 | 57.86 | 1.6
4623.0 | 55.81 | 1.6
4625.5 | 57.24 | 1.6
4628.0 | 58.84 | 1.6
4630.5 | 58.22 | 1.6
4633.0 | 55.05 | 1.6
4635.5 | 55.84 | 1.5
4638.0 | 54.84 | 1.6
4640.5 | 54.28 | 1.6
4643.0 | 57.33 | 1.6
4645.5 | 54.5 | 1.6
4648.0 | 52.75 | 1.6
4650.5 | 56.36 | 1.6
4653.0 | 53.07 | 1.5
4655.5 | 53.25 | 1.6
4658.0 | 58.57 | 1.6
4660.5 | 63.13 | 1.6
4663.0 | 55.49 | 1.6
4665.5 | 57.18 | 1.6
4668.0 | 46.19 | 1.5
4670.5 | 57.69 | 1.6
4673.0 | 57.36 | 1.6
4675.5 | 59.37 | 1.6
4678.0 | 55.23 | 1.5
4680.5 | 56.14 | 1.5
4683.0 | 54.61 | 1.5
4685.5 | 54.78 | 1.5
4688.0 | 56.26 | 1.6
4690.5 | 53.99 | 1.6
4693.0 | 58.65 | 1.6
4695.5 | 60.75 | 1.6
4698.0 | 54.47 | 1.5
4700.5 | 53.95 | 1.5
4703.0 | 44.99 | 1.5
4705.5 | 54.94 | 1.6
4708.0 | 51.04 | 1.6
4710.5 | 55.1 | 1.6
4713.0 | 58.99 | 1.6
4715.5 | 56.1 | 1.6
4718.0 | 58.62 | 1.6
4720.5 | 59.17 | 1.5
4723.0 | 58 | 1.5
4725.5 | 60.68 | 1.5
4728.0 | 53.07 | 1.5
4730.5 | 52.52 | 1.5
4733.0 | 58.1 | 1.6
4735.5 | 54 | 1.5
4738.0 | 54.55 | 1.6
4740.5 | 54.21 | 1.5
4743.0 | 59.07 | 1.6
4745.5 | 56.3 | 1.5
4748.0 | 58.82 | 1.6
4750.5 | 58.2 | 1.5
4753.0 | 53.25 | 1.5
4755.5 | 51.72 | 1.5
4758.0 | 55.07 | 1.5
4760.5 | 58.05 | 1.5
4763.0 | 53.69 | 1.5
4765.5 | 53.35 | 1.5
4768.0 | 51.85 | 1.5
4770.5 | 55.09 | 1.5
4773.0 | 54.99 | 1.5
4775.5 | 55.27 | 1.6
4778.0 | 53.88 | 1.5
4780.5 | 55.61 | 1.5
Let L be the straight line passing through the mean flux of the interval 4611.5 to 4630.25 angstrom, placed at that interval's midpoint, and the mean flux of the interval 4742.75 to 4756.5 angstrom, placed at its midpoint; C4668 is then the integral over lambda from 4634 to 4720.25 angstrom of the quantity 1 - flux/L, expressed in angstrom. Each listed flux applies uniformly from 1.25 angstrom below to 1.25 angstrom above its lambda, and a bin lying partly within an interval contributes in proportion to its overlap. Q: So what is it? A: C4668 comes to 1.67 angstrom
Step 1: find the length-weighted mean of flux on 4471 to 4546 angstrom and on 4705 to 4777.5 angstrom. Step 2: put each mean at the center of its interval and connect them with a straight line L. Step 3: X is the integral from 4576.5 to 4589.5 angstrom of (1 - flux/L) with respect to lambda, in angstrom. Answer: -0.4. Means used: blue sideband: 52.6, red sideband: 55.6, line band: 55.3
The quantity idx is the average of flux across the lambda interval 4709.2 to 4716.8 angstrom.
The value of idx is 56.7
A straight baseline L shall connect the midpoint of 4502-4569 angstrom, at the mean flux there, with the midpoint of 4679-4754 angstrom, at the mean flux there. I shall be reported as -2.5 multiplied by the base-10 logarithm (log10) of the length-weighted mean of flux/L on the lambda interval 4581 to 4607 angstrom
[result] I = -0.01 mag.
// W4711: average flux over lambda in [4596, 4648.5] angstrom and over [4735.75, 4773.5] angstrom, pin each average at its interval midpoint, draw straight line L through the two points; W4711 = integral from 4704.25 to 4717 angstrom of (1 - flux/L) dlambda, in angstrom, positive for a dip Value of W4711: 0.1 angstrom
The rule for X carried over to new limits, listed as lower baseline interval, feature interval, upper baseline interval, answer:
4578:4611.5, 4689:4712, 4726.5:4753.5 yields 0.6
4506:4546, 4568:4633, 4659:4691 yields -2.6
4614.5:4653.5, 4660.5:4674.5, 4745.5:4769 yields 0.0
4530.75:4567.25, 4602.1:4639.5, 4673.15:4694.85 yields -1.5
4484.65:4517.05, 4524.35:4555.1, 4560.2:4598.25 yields 2.1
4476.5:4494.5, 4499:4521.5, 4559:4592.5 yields -1.4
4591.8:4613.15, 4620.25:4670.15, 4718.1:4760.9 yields 0.3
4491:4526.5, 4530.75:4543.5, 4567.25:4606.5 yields 1.1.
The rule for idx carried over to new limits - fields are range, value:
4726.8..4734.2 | 54.5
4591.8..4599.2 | 54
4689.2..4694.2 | 56.3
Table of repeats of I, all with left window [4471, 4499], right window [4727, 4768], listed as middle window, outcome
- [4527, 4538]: 0.15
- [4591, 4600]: -0.03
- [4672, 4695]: -0.04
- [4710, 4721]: -0.06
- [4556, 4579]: -0.08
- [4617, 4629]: -0.07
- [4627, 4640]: -0.05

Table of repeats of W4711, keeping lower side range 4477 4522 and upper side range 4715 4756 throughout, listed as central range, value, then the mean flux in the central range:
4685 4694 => -0.02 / 55.9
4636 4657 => 0.24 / 54.6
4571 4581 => -0.52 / 57.2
